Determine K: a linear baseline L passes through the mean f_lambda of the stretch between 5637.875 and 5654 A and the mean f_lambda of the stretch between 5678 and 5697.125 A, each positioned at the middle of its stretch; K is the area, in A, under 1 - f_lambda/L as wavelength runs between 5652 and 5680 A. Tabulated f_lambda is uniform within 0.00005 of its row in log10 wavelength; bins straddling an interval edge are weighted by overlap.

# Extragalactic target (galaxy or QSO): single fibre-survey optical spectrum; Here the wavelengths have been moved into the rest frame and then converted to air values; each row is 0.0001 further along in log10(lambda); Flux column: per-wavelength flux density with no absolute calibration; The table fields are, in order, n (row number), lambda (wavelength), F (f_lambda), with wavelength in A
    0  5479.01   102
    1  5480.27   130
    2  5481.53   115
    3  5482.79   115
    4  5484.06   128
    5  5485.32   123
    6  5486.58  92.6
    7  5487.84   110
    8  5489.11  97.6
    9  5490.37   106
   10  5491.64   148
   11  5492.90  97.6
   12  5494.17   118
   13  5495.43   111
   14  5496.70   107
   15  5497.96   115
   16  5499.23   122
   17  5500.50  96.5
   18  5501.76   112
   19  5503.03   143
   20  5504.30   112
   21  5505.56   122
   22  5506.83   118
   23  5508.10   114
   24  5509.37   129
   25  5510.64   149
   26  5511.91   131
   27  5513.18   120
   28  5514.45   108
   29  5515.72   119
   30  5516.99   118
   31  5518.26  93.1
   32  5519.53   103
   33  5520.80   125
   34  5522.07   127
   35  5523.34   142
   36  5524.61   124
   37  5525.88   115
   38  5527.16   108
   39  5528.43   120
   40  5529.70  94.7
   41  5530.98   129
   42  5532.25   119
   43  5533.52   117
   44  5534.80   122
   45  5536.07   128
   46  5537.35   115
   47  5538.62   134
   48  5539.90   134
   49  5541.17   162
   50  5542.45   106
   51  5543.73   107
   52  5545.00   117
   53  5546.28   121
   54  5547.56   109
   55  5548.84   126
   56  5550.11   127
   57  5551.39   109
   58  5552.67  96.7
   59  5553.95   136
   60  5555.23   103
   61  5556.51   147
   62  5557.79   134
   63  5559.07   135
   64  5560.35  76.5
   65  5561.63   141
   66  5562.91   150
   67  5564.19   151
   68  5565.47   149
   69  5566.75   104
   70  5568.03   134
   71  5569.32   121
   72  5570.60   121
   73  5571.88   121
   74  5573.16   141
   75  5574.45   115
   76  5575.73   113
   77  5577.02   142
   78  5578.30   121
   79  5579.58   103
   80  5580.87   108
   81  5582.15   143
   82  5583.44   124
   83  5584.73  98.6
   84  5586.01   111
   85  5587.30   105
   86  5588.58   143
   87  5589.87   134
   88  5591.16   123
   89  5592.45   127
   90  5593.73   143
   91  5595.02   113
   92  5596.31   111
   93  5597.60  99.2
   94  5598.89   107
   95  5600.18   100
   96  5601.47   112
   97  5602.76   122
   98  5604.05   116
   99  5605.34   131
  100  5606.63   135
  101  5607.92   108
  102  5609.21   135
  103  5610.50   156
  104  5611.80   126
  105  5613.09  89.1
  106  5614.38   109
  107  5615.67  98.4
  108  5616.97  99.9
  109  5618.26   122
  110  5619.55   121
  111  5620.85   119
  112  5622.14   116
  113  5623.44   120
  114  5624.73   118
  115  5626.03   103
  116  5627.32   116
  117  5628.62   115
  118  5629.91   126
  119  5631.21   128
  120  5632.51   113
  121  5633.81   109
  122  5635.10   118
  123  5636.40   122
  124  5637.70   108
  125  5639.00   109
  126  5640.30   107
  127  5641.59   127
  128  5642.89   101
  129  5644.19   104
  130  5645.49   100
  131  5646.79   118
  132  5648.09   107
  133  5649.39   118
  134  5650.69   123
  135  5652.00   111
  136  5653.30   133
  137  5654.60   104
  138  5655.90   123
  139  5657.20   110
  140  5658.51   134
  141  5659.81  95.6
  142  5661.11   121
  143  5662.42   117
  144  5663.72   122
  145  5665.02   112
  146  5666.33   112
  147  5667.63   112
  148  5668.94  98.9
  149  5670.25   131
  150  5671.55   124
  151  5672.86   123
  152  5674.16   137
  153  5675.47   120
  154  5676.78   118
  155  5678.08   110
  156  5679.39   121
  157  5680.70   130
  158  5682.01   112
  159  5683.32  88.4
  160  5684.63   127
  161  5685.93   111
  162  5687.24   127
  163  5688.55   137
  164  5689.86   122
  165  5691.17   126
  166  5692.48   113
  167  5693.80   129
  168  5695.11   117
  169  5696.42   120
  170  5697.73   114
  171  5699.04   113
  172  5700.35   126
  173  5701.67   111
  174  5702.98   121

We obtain -0.4 A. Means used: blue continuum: 113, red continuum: 120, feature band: 118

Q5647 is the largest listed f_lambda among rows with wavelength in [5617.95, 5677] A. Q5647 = 137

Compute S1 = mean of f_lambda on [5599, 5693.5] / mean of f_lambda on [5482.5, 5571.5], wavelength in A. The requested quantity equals 1.0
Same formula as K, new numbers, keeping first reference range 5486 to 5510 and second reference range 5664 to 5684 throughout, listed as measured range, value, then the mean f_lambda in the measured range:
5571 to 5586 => -0.66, 120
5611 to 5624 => 0.39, 112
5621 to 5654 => 0.39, 115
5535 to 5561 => -1.40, 121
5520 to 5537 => -0.86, 121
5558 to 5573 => -1.69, 128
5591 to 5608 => -0.31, 118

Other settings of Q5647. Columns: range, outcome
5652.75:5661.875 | 134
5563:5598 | 151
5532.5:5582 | 162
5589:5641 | 156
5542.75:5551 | 127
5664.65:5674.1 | 131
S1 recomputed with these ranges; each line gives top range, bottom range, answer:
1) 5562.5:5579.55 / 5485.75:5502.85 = 1.15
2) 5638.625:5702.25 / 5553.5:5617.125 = 0.96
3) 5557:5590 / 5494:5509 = 1.07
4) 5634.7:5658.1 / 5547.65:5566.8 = 0.90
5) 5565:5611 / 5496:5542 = 1.01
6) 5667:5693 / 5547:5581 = 0.97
